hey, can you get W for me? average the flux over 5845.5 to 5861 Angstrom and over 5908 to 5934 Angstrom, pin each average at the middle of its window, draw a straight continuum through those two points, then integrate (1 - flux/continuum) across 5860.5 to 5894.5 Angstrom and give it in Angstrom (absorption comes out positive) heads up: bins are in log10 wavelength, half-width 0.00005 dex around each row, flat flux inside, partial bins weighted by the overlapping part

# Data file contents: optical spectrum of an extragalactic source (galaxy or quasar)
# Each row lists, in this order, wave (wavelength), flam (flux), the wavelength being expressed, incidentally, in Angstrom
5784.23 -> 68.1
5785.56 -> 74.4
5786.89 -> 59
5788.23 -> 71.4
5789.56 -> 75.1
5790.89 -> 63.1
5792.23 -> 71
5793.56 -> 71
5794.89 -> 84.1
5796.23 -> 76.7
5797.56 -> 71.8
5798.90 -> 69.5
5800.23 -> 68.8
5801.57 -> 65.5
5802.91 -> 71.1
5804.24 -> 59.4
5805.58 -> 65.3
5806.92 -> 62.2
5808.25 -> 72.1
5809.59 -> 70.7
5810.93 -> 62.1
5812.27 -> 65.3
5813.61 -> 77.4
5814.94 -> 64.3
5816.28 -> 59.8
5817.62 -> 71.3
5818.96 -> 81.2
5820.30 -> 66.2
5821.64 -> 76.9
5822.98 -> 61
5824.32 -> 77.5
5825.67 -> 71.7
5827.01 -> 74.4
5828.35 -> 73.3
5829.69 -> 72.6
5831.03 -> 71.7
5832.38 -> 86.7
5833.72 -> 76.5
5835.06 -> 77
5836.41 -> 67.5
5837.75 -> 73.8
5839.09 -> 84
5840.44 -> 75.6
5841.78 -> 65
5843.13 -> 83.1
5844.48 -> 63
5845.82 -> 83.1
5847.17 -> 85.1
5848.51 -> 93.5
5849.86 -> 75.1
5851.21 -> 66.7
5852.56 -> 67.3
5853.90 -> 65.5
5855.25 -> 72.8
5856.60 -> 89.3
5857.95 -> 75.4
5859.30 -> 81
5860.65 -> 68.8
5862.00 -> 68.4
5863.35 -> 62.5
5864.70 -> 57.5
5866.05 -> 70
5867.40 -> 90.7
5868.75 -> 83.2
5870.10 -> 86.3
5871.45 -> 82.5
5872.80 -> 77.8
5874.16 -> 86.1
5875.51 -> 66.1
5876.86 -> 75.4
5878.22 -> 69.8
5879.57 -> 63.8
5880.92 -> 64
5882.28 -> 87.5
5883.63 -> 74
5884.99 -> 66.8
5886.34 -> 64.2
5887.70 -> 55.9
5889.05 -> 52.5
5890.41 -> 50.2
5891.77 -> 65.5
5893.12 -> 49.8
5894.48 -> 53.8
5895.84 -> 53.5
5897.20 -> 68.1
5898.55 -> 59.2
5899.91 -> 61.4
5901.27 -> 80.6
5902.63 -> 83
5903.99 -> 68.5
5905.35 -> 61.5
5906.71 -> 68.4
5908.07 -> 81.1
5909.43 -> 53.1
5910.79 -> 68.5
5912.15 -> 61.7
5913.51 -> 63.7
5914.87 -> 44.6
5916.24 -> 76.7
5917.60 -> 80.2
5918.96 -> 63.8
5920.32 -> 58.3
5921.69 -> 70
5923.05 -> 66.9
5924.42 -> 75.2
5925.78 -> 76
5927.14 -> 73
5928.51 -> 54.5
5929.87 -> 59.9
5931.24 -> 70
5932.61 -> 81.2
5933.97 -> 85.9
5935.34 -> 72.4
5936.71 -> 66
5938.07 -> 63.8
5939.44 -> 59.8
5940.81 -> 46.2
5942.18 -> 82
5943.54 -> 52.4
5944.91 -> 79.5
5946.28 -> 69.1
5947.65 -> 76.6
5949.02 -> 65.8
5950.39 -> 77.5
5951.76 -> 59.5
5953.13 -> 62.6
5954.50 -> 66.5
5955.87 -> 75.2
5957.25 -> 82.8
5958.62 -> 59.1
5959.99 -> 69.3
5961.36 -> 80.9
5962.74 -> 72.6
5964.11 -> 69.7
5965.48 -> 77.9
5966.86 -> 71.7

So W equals 2.0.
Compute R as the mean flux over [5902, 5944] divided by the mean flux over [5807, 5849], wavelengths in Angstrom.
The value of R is 0.9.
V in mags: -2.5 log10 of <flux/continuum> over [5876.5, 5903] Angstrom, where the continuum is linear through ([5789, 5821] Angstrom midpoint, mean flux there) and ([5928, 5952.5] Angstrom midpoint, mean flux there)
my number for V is 0.06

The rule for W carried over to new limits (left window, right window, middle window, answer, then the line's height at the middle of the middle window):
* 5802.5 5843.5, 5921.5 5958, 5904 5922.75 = 1.1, 69.7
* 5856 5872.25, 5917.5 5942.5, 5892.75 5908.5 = 1.3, 71.8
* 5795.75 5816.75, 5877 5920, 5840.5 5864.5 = -2.8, 66.4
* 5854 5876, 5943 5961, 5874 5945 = 5.9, 72.5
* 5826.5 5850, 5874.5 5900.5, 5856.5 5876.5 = -2.0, 69.2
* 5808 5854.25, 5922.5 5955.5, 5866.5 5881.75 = -1.2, 71.3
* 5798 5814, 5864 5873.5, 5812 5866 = -0.2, 73.1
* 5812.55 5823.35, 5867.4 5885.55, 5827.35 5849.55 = -1.5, 72.1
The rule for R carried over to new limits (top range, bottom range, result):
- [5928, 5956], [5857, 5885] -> 0.91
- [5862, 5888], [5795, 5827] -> 1.05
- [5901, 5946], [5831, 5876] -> 0.90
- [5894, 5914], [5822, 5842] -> 0.89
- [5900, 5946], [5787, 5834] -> 0.96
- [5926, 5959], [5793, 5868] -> 0.95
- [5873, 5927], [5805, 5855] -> 0.92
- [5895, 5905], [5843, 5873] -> 0.89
